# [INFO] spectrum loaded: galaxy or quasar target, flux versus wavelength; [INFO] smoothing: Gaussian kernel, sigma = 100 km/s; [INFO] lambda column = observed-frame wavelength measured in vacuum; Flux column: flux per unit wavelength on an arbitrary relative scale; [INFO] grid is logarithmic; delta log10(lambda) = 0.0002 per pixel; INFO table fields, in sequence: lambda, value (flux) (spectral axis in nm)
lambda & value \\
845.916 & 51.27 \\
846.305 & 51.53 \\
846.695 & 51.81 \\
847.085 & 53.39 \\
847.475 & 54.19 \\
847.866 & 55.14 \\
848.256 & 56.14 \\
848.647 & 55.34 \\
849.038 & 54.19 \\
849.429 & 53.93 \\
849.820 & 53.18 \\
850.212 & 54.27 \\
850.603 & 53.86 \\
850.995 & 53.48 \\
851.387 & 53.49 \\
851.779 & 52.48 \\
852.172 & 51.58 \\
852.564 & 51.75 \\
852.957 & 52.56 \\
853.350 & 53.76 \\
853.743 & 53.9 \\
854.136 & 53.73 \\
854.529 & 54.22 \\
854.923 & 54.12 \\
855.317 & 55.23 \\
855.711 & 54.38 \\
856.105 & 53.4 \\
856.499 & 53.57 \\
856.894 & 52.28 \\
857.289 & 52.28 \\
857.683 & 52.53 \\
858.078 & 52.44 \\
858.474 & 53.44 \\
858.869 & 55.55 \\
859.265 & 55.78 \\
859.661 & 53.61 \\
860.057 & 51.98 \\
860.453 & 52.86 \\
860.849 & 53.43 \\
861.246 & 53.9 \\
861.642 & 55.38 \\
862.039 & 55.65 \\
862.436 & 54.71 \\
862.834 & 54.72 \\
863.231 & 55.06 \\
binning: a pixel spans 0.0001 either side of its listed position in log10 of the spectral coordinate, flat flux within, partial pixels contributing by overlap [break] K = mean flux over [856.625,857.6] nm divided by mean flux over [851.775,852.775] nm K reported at 1.0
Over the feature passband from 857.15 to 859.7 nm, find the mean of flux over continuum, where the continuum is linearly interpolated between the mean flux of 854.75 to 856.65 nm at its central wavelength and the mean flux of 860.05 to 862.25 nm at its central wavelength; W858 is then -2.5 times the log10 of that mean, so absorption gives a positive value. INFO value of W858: 0.01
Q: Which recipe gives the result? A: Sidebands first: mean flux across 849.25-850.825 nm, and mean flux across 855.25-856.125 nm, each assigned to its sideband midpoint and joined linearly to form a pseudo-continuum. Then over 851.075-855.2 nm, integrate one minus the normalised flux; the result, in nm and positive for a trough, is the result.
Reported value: 0.071 nm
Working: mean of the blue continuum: 53.8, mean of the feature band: 53.2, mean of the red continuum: 54.4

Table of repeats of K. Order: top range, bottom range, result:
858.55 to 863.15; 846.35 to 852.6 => 1.01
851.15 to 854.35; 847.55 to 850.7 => 0.97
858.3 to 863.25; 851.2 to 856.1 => 1.02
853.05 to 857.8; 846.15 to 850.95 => 0.99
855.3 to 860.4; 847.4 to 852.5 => 0.99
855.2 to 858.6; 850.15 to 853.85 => 1.00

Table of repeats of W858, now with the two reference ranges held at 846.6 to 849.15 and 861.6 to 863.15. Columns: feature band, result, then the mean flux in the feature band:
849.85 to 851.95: 0.02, 53.5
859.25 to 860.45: 0.03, 53.3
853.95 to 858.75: 0.03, 53.5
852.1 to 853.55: 0.04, 52.5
